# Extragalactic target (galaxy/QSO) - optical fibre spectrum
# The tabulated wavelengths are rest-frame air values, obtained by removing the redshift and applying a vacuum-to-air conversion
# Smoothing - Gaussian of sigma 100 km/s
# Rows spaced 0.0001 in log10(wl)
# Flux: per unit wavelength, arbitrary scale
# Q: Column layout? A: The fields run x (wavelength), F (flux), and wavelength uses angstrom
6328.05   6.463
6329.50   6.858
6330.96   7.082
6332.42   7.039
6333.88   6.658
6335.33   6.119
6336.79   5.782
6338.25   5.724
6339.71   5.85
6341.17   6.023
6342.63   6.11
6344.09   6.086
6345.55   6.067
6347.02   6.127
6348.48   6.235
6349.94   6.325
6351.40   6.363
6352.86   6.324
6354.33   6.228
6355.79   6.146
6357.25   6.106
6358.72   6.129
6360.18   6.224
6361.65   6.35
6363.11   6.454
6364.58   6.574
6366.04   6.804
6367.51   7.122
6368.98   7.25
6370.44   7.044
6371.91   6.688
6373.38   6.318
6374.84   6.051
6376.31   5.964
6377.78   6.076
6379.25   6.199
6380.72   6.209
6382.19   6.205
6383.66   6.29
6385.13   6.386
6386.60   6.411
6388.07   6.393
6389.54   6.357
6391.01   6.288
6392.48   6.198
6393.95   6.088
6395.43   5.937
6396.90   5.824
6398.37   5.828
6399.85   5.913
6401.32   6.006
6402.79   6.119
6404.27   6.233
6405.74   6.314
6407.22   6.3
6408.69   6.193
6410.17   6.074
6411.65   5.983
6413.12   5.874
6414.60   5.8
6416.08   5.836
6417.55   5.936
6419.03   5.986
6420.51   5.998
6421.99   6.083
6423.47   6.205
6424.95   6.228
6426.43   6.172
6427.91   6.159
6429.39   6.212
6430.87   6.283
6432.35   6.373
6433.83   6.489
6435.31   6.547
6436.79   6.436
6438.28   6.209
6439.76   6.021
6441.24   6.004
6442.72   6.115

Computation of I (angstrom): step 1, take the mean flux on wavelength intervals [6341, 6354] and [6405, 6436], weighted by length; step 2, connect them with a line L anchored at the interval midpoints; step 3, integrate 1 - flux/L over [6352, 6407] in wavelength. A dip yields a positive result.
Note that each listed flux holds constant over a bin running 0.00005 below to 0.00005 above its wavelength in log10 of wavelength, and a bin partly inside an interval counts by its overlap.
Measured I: -1.1 angstrom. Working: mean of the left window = 6.19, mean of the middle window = 6.3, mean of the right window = 6.14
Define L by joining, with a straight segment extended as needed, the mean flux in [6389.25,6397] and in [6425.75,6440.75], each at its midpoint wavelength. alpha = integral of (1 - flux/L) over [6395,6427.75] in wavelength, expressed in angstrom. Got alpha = 0.8 angstrom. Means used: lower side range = 6.13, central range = 6.04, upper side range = 6.29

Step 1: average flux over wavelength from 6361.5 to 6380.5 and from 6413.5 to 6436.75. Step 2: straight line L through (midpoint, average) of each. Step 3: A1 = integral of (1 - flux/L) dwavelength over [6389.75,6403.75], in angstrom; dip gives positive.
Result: 0.7 angstrom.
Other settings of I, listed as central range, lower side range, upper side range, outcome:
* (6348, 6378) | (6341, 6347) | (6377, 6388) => -1.26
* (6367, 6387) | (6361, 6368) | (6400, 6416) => 0.15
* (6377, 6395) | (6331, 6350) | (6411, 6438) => -0.25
